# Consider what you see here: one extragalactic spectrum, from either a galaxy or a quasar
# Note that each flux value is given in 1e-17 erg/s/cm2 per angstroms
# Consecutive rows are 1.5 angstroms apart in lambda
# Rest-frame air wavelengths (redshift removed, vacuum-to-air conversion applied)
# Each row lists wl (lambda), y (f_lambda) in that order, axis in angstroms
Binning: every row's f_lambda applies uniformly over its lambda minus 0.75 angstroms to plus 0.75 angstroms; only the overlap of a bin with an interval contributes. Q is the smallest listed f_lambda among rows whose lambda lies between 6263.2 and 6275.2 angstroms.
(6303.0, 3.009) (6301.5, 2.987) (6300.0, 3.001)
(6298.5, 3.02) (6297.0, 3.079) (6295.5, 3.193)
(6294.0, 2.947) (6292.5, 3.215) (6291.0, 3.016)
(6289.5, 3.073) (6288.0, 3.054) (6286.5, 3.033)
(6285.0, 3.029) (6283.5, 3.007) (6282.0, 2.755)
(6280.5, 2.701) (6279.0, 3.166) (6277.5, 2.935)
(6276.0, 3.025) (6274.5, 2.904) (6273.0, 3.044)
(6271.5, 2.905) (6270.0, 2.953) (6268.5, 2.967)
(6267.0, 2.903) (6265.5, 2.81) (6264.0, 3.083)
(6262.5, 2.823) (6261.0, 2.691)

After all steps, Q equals 2.81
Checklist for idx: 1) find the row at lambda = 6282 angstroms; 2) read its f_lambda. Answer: 2.755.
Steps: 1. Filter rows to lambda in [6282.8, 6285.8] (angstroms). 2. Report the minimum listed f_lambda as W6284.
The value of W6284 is 3.007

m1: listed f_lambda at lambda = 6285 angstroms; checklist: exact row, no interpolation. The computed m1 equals 3.029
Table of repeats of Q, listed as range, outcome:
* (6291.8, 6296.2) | 2.947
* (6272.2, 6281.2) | 2.701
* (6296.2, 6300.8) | 3.001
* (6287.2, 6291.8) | 3.016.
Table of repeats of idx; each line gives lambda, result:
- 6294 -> 2.947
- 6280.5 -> 2.701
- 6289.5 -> 3.073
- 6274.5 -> 2.904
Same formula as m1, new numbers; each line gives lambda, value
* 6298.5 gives 3.02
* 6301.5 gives 2.987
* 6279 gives 3.166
